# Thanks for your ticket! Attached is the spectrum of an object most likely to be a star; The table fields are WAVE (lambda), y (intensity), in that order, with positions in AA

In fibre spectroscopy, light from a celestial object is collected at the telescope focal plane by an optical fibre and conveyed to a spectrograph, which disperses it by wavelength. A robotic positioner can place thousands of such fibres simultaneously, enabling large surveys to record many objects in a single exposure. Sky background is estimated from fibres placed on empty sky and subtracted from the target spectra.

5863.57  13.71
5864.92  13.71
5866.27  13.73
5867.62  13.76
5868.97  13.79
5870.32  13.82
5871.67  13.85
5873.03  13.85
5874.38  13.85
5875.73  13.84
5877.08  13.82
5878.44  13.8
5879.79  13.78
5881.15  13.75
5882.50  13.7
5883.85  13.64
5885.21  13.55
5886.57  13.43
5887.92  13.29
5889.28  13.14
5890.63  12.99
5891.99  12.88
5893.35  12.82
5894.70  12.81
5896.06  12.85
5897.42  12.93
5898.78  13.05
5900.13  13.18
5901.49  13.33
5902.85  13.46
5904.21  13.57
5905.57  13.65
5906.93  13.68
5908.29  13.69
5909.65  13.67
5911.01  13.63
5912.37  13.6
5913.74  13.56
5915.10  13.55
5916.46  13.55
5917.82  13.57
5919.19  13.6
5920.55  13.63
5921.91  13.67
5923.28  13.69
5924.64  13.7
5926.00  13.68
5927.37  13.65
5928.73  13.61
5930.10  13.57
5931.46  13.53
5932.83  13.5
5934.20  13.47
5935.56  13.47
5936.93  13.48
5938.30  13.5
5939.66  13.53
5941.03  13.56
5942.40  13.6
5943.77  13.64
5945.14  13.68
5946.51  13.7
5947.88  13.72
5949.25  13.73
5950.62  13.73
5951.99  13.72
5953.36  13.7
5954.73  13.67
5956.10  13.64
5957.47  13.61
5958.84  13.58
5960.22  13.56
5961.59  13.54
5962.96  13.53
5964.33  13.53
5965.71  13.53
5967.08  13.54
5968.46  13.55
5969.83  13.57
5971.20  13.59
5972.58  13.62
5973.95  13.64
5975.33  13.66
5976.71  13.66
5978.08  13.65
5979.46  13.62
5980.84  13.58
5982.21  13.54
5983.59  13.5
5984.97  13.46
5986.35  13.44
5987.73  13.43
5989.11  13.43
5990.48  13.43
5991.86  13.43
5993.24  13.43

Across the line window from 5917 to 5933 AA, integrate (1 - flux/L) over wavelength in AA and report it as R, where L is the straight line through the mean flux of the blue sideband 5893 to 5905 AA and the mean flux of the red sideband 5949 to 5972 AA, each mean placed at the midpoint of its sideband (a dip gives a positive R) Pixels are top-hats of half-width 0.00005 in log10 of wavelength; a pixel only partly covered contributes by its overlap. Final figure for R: -0.3 AA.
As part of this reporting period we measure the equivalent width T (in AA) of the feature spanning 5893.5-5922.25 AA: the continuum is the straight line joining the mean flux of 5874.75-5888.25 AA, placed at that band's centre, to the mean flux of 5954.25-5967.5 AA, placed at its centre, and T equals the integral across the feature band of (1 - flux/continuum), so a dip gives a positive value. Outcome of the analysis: 0.5 AA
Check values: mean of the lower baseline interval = 13.7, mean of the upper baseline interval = 13.6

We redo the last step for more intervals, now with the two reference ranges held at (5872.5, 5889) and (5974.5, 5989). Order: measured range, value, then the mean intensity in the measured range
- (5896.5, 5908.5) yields 0.2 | 13.4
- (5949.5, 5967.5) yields -0.1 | 13.6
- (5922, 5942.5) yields 0.1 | 13.6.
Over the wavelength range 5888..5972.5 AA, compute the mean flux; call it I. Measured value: 13.5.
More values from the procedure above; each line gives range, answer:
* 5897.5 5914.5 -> 13.5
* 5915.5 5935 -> 13.6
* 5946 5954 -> 13.7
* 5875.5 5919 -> 13.4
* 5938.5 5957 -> 13.7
